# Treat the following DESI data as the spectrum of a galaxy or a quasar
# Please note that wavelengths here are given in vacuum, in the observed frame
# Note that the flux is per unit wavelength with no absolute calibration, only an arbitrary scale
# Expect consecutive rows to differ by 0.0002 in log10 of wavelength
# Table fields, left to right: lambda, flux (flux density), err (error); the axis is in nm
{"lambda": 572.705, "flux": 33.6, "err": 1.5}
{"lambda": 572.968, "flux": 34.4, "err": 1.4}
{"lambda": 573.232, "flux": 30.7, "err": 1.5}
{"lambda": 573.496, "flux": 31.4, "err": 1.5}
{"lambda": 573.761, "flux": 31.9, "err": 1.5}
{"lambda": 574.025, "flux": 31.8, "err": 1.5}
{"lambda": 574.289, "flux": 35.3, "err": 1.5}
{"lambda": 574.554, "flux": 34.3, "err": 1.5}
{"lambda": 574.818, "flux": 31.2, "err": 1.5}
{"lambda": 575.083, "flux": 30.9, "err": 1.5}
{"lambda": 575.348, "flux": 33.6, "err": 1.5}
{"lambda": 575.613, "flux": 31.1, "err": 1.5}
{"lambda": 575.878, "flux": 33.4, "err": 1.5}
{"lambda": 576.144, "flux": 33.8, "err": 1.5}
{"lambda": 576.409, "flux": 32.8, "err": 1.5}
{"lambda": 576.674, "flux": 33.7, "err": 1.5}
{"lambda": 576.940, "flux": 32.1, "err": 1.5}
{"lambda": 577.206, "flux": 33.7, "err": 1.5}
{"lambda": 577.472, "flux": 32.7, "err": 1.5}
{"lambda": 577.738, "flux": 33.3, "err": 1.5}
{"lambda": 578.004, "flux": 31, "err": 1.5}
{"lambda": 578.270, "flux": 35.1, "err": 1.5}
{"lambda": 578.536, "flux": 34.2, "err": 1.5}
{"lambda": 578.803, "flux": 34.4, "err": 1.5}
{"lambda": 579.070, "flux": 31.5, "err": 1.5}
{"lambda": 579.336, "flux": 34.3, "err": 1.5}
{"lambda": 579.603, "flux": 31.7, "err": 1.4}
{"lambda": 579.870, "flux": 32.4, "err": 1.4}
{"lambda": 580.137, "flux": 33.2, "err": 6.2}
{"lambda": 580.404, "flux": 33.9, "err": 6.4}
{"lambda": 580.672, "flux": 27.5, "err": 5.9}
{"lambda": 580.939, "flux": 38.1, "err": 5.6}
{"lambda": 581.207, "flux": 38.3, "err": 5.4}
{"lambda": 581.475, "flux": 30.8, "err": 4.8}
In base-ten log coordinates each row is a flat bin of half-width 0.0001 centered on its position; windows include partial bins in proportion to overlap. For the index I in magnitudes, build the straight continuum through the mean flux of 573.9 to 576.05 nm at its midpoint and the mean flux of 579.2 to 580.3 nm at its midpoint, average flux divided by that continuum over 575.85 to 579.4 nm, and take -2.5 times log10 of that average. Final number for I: -0.01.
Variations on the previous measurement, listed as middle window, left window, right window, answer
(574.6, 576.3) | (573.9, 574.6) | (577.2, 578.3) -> 0.03 mag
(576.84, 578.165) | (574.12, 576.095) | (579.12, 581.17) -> 0.01 mag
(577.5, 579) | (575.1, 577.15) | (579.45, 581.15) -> -0.02 mag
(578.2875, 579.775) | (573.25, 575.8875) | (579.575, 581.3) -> 0.00 mag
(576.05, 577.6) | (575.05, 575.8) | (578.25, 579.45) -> -0.01 mag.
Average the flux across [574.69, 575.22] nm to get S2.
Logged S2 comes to 31.1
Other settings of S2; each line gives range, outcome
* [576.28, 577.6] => 33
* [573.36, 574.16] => 31.7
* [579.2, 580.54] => 33.1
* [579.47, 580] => 32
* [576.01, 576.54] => 33.3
